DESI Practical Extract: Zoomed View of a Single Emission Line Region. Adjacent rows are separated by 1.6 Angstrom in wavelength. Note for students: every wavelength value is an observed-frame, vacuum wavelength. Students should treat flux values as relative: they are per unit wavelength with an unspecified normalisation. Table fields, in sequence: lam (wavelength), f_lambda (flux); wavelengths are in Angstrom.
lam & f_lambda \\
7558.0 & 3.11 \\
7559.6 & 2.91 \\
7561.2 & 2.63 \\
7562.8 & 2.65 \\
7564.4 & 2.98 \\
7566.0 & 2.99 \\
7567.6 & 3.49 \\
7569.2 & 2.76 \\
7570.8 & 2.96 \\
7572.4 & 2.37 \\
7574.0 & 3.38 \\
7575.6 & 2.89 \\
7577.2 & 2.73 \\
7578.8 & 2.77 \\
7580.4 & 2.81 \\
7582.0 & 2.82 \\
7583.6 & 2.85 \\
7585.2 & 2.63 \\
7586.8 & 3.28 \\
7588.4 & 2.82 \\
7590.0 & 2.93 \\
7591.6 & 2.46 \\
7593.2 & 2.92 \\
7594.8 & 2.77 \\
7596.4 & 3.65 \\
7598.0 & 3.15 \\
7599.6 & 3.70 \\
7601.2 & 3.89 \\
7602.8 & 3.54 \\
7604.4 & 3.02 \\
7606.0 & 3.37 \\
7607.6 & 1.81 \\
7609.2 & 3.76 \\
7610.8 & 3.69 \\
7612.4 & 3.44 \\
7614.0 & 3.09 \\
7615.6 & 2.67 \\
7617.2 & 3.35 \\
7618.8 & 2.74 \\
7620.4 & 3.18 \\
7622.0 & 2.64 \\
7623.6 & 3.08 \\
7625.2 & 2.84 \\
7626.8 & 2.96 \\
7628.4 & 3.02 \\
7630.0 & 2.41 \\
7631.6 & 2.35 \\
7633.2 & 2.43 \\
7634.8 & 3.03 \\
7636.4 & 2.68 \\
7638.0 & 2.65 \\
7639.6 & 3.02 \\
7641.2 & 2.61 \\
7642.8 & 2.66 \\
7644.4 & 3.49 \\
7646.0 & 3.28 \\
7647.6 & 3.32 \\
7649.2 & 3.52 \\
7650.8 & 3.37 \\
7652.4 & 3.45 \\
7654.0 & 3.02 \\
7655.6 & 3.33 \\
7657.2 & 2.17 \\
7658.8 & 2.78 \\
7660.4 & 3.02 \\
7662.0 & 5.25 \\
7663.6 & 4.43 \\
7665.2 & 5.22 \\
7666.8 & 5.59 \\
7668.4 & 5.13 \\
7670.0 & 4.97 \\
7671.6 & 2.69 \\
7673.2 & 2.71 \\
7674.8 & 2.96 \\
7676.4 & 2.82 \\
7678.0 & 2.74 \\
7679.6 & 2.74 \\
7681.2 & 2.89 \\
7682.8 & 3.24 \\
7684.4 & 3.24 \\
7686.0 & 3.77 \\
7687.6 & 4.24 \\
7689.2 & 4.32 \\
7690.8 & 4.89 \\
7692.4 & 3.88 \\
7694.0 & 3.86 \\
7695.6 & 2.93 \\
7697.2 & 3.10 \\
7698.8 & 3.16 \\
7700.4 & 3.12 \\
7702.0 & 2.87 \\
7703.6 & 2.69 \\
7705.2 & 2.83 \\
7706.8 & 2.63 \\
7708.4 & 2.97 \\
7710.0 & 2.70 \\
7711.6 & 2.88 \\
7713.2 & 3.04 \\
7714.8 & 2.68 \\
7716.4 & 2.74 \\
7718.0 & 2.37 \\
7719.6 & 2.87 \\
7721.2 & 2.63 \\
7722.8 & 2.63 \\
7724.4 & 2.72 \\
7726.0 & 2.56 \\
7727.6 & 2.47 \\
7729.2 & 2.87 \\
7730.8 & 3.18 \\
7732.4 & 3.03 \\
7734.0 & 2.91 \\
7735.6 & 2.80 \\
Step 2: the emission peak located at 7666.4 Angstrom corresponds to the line H-alpha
